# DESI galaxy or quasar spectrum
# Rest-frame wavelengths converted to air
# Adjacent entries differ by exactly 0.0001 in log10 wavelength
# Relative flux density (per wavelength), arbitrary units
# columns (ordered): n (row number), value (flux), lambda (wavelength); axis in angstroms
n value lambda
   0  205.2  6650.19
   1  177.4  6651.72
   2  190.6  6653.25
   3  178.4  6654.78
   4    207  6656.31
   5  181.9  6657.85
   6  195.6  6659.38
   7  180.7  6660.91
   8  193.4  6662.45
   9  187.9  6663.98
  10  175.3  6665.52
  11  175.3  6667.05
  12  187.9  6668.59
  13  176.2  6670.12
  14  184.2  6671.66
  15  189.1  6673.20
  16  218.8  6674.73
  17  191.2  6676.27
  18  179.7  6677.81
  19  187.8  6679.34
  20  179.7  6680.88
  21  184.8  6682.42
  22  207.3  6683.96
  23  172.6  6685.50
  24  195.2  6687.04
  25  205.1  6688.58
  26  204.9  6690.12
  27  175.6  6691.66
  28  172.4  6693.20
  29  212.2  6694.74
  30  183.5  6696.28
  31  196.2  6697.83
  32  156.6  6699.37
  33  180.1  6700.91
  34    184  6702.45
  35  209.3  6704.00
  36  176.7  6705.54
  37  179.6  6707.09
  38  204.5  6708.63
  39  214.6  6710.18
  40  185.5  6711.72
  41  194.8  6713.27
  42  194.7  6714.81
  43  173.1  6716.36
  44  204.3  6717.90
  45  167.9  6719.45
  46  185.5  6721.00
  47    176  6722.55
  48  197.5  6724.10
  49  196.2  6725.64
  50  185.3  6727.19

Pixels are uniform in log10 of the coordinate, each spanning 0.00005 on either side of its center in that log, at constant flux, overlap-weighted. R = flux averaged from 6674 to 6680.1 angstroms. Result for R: 194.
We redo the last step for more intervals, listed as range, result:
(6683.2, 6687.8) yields 192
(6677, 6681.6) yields 183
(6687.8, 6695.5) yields 194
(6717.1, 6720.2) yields 186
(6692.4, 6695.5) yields 192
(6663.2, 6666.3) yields 182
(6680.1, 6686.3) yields 186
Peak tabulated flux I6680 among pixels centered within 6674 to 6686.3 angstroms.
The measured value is 218.8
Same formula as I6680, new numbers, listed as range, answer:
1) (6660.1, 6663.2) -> 193.4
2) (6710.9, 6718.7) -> 204.3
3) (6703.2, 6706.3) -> 209.3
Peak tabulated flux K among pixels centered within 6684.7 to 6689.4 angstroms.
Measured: 205.1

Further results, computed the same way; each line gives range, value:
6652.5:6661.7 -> 207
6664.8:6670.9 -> 187.9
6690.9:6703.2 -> 212.2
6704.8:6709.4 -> 204.5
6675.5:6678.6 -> 191.2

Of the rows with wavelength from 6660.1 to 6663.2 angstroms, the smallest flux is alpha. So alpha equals 180.7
